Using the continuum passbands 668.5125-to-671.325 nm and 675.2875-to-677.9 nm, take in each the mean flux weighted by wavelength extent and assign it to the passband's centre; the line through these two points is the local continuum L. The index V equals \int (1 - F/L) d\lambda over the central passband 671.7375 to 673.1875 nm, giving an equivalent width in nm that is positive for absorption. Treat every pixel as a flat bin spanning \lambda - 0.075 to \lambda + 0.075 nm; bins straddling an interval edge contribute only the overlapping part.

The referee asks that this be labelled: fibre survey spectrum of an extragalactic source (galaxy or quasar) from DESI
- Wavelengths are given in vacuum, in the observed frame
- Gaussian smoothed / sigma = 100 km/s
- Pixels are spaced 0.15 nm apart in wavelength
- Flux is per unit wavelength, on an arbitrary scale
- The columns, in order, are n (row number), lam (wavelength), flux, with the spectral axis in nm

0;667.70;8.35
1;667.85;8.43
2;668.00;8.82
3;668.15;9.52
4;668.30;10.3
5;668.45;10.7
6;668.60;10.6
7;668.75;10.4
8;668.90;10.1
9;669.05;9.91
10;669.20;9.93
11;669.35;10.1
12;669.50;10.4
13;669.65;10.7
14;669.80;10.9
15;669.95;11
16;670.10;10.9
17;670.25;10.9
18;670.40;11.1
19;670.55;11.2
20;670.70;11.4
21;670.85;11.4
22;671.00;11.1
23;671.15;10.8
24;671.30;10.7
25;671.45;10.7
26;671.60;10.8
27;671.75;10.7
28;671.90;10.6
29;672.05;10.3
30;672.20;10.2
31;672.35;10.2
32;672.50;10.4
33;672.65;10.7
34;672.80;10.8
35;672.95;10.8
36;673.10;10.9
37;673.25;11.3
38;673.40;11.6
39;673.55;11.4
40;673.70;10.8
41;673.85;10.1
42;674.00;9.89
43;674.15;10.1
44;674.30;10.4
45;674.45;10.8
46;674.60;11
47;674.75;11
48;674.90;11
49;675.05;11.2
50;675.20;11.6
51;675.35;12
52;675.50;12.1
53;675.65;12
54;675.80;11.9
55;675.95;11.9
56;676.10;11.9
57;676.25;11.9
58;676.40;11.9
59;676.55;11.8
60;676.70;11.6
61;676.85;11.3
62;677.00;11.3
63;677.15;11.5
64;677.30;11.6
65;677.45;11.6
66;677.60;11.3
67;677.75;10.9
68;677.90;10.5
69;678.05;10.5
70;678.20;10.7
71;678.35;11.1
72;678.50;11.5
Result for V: 0.07 nm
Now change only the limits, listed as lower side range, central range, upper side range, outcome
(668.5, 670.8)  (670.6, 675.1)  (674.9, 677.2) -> 0.16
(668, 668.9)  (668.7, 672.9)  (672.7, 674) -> -0.06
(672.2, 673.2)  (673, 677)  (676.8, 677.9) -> -0.12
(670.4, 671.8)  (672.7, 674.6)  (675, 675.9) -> 0.12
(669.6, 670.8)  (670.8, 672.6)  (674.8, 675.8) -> 0.09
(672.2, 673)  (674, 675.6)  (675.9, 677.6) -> 0.01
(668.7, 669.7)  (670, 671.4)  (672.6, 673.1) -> -0.08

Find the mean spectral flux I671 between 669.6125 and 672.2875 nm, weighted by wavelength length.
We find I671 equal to 10.9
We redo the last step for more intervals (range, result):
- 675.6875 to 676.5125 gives 11.9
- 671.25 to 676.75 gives 11.1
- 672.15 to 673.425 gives 10.7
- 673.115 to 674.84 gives 10.8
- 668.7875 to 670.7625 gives 10.6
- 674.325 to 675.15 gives 11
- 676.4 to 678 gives 11.4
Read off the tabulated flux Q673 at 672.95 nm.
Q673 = 10.8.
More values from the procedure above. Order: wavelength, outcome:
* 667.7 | 8.35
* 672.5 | 10.4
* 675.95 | 11.9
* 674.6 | 11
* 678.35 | 11.1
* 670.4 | 11.1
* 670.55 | 11.2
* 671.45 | 10.7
